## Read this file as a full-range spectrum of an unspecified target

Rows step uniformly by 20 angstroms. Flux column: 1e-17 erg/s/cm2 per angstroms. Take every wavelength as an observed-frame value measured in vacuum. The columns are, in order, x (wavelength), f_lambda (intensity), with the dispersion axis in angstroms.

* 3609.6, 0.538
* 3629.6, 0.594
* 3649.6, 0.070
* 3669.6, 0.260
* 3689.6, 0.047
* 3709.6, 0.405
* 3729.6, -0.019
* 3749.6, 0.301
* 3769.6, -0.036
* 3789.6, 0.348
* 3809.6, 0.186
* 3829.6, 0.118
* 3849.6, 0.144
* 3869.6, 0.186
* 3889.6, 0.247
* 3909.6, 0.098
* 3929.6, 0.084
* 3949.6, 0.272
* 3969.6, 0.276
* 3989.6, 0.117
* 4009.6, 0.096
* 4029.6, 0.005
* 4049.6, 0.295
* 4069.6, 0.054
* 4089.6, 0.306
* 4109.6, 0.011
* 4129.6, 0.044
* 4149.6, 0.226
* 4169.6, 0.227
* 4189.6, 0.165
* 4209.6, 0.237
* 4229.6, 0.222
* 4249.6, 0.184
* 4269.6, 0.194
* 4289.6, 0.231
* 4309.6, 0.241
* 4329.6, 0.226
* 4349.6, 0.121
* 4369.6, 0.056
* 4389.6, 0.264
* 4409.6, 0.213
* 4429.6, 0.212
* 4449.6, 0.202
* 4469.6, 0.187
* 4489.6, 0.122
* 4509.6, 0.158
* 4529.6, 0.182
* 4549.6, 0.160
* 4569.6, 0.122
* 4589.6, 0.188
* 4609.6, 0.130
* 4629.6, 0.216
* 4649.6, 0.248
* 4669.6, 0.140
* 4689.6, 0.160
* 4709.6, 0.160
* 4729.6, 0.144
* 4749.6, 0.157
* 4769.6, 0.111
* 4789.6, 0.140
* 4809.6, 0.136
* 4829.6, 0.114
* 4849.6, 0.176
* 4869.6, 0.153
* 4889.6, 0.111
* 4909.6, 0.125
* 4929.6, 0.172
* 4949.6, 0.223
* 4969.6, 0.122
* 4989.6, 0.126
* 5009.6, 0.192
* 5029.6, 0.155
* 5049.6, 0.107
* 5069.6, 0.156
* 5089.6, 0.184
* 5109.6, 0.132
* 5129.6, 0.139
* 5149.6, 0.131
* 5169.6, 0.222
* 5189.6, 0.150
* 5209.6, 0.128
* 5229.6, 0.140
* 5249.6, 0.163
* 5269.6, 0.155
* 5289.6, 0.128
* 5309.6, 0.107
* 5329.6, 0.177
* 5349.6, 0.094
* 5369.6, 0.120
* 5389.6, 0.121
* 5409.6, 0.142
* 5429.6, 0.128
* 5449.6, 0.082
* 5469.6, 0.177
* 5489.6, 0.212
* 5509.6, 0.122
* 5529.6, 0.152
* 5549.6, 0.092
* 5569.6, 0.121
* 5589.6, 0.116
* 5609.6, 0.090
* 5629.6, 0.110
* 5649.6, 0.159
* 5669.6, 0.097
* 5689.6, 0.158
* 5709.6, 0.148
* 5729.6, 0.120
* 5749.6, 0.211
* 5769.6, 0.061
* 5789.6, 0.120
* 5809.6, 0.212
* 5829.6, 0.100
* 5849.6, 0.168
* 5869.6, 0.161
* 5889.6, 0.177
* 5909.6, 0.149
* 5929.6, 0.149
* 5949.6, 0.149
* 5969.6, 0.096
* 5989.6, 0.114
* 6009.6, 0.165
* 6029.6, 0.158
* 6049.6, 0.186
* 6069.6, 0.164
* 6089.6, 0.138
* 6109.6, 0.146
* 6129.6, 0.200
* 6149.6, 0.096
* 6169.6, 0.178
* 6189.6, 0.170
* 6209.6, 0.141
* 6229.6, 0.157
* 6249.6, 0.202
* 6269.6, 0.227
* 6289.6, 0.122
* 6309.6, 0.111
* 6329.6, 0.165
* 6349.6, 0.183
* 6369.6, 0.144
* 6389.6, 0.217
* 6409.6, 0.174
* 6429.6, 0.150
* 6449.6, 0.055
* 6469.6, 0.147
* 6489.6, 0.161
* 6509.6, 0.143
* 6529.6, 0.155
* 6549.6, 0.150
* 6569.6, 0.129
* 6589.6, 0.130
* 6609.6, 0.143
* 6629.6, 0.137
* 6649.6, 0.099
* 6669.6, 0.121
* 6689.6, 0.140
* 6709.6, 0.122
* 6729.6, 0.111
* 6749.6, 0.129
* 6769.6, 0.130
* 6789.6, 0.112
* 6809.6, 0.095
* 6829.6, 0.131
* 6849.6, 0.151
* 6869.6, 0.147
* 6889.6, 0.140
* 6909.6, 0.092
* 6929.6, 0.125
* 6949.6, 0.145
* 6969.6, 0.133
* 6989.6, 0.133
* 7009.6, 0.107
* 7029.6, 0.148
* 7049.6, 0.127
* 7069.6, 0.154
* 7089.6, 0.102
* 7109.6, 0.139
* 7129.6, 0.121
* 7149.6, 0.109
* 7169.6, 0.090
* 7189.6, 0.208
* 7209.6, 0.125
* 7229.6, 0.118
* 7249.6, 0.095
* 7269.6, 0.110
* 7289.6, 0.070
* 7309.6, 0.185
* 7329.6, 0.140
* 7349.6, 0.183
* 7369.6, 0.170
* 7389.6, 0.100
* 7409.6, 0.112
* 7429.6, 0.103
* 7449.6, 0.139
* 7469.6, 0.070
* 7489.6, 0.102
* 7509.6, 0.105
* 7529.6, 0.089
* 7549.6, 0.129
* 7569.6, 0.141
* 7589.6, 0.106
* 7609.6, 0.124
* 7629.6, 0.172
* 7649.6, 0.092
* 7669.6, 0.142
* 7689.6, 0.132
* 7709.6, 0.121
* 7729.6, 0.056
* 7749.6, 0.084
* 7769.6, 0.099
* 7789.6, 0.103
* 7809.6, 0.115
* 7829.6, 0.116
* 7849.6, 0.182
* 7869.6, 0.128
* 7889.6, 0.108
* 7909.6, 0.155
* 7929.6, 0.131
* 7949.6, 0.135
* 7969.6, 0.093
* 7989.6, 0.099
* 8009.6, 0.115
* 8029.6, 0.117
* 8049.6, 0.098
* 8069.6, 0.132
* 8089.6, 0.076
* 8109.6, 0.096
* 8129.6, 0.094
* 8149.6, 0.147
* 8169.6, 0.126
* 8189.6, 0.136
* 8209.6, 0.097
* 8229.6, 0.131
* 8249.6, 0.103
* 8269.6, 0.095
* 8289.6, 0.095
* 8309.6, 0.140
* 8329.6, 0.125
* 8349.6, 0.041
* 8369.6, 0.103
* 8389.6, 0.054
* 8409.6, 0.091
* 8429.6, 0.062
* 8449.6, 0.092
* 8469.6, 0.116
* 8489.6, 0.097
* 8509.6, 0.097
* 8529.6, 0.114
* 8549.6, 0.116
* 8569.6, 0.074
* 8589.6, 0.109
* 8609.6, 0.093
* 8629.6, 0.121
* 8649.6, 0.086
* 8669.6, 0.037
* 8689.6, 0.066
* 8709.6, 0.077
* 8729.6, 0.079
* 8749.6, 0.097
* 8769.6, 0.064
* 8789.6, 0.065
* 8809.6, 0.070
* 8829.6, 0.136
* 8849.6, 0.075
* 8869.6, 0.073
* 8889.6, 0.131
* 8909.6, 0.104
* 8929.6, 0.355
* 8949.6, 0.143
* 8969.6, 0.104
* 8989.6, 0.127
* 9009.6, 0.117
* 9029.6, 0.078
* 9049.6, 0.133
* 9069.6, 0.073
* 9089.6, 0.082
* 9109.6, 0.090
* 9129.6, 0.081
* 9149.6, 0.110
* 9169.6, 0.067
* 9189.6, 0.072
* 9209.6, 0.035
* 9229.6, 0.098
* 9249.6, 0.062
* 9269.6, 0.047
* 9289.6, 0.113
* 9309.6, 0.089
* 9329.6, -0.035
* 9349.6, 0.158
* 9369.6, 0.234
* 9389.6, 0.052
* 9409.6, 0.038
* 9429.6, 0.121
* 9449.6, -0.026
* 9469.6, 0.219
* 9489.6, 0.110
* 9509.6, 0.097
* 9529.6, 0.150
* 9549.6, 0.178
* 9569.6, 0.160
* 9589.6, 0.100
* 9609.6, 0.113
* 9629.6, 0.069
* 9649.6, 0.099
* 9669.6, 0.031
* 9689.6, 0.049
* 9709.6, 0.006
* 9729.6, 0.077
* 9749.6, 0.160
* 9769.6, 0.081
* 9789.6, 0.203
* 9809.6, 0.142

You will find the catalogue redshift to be 0.095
